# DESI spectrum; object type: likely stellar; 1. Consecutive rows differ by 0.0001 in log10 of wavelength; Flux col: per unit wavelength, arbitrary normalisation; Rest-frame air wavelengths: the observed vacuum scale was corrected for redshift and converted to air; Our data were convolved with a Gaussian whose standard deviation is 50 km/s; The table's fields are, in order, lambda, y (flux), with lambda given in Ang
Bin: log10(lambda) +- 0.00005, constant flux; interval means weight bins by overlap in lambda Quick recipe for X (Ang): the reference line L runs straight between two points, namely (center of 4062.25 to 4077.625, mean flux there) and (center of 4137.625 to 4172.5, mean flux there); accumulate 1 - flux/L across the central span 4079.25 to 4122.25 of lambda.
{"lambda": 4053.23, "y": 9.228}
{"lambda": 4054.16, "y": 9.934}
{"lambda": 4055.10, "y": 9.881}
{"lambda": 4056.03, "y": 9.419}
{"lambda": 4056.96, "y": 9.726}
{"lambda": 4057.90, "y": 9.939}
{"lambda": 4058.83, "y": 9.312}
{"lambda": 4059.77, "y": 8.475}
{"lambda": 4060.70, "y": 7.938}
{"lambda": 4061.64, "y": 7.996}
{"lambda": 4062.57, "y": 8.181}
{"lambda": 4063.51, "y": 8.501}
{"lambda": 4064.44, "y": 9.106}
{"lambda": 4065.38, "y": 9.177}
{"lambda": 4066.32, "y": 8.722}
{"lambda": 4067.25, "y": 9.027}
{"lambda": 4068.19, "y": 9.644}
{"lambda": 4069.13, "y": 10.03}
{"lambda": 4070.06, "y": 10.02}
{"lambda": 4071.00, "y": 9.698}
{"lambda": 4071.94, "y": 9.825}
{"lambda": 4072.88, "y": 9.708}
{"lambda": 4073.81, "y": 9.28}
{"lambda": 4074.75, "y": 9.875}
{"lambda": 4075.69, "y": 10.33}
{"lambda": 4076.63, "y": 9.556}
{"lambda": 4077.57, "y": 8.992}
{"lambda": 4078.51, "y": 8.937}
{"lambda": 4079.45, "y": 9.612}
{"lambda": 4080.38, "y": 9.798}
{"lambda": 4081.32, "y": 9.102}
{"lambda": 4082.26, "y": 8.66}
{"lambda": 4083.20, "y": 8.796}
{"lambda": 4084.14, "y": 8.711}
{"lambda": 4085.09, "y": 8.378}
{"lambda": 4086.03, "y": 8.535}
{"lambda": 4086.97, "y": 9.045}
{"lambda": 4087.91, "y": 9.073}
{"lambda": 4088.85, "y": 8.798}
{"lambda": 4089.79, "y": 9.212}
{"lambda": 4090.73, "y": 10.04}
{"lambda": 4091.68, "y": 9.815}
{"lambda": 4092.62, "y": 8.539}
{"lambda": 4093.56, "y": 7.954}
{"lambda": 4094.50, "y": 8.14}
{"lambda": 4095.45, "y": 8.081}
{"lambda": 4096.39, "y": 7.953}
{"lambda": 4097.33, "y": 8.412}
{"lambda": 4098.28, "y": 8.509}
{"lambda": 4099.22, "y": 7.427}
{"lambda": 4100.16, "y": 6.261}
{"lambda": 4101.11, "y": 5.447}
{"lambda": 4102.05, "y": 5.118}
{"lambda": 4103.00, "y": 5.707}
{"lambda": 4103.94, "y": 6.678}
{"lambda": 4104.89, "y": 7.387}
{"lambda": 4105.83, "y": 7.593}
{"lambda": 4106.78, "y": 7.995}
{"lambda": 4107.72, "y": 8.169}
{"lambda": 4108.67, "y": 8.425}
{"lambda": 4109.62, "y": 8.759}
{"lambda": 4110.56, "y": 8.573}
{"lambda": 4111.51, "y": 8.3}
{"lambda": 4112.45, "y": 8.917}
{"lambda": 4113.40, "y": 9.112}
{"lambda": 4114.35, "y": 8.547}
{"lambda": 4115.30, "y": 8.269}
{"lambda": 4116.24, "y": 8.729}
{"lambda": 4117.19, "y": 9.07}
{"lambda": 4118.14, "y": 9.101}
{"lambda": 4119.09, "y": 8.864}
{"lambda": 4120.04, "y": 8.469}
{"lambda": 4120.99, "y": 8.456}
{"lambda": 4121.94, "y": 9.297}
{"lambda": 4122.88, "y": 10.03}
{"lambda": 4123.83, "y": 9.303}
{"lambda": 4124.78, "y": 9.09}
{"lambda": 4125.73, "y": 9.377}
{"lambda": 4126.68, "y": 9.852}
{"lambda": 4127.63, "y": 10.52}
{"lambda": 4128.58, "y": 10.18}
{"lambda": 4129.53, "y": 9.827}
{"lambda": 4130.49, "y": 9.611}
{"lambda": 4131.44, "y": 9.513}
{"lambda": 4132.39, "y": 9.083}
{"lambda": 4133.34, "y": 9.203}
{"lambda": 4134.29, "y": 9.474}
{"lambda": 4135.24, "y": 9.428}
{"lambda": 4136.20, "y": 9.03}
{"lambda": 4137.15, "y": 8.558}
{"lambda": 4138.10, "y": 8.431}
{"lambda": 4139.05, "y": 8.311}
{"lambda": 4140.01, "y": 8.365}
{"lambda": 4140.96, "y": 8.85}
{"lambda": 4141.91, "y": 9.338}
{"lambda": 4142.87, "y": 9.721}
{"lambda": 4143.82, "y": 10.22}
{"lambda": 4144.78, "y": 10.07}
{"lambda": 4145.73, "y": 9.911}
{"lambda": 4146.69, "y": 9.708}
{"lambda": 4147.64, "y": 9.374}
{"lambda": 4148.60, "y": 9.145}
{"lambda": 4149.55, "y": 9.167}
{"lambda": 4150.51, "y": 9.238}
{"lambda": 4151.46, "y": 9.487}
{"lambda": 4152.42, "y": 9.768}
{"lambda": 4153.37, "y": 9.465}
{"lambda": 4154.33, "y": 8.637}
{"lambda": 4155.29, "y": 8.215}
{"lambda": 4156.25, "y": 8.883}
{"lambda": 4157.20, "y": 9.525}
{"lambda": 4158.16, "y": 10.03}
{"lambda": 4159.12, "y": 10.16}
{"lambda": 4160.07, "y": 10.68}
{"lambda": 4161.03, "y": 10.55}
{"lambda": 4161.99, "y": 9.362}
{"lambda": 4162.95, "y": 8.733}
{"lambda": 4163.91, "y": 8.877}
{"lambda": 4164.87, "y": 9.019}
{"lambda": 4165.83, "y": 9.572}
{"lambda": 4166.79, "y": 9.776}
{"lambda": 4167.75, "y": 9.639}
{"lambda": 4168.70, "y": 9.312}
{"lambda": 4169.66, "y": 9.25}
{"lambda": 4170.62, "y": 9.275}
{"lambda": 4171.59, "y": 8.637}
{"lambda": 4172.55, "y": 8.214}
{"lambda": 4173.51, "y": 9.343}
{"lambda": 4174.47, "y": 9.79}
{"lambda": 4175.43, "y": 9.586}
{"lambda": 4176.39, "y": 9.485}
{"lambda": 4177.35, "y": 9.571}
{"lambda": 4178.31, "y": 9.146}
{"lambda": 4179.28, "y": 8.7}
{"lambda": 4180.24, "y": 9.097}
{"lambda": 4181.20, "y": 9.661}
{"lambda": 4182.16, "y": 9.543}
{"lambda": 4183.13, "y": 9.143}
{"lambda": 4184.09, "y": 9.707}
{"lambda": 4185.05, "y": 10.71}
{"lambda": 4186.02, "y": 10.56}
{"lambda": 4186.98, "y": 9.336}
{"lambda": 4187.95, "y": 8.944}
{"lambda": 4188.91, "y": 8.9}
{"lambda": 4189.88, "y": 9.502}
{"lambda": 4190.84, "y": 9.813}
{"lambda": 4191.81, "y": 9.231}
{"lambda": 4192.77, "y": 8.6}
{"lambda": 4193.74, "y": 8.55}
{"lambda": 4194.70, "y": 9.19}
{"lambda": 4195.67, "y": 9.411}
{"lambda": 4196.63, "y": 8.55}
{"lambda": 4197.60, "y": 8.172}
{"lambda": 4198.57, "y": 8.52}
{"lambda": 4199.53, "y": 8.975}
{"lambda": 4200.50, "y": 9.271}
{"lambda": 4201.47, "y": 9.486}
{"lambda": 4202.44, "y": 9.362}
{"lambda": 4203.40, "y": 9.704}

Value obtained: 4.83 Ang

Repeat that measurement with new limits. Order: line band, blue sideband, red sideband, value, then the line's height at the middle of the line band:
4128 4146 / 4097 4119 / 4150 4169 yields -1.2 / 8.76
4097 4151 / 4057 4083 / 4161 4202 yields 3.0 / 9.25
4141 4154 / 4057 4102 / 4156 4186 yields -0.3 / 9.31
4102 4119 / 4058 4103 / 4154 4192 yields 1.6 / 8.95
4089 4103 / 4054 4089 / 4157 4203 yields 2.1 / 9.23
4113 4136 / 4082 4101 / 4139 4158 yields -0.8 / 8.94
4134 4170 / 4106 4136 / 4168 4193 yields -0.5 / 9.22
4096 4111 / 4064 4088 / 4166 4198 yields 3.1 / 9.29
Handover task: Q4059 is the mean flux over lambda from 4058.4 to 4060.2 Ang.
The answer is 8.87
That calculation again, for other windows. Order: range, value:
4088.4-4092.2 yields 9.45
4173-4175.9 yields 9.57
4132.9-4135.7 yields 9.38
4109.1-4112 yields 8.56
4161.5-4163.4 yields 9.04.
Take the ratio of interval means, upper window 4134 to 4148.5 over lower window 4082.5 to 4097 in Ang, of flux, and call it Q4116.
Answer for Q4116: 1.06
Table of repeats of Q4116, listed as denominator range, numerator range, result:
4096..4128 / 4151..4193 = 1.13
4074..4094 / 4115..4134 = 1.02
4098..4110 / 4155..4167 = 1.33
